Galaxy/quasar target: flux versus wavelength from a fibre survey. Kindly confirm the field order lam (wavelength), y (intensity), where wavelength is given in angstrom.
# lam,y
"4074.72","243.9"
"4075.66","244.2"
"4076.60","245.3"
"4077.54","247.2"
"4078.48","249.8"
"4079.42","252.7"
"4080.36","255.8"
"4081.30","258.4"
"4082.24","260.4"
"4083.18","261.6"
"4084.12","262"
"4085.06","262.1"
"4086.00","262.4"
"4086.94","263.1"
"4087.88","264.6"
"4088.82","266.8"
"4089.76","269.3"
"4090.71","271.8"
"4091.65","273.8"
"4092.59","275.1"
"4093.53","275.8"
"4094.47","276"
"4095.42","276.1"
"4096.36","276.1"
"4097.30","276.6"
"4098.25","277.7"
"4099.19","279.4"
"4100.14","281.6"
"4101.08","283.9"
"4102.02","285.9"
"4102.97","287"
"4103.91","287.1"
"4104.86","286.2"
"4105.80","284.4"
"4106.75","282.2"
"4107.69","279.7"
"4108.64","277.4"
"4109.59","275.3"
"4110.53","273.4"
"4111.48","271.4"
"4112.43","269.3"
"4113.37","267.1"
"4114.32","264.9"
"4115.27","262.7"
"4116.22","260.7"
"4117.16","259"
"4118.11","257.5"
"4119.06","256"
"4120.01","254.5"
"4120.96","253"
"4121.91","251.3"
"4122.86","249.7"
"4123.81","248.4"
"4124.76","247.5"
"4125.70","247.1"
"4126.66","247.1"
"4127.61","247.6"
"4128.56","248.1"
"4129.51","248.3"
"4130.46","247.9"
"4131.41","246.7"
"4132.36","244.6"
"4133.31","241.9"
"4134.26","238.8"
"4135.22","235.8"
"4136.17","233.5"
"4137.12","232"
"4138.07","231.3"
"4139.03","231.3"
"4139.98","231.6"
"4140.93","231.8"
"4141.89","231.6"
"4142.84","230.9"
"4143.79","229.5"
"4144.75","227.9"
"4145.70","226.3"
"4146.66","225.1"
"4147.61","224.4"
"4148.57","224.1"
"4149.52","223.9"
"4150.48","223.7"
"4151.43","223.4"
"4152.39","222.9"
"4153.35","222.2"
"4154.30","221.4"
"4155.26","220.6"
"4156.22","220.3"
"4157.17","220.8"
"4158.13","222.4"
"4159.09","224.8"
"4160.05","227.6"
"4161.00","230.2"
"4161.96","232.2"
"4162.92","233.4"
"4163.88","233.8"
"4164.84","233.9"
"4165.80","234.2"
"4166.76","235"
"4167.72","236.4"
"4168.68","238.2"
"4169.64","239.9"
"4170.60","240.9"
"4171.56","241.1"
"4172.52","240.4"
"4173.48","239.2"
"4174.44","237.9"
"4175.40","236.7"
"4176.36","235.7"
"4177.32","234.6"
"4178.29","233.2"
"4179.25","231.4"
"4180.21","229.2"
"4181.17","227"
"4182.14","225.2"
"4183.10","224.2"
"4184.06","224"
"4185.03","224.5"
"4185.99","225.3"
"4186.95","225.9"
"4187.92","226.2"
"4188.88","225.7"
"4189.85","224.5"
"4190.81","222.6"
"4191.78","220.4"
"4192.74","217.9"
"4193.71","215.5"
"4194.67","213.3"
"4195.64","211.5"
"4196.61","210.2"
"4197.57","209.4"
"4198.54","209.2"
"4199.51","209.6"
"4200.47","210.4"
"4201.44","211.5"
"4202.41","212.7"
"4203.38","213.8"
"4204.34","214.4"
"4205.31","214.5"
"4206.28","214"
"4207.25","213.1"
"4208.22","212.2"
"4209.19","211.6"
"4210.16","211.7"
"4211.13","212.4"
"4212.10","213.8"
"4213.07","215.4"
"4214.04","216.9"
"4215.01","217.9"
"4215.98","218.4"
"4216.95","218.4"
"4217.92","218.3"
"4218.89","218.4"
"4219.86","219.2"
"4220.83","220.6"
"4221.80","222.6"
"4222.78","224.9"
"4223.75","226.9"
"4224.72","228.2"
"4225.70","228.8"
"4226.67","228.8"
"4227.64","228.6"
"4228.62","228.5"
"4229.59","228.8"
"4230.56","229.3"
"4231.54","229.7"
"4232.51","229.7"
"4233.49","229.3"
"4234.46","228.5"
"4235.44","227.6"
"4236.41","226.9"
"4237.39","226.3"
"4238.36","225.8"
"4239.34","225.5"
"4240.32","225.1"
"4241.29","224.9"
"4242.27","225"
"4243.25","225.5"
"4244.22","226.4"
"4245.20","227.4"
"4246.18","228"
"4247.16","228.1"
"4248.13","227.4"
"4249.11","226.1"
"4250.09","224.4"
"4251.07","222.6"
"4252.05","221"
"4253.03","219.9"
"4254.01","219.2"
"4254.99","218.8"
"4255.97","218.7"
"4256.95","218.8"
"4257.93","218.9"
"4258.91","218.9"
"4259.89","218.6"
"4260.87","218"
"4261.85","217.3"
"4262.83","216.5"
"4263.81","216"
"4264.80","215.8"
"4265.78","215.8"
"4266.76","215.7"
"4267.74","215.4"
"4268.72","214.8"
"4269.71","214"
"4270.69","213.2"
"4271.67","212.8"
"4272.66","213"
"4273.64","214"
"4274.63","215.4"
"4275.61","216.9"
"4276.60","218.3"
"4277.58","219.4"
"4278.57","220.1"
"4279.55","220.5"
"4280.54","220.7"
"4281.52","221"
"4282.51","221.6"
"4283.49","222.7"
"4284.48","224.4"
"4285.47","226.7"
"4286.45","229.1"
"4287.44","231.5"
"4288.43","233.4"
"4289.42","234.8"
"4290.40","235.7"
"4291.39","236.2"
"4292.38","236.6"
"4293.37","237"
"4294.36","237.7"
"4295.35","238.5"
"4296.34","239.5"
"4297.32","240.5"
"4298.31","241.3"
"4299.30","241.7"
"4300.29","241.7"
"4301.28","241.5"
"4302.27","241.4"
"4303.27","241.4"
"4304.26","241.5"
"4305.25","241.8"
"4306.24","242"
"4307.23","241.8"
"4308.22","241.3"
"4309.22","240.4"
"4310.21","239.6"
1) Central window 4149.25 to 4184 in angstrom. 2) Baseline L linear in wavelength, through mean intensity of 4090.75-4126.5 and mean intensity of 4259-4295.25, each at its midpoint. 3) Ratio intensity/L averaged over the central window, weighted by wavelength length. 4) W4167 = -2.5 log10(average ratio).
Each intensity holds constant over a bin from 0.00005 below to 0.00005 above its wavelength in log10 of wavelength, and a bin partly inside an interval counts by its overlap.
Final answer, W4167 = 0.103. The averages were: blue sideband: 270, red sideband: 222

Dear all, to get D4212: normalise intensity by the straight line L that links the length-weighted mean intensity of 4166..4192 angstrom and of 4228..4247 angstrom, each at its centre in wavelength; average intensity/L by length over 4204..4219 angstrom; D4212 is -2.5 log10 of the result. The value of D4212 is 0.07 mag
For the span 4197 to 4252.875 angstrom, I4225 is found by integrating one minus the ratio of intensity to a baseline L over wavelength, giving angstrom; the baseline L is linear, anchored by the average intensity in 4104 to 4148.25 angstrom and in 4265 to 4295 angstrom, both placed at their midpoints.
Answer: 2.7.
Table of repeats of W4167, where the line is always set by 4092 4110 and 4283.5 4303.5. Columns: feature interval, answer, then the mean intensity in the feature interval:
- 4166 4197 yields 0.15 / 229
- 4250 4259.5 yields 0.12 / 220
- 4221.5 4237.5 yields 0.10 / 228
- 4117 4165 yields 0.15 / 235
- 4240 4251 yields 0.10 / 226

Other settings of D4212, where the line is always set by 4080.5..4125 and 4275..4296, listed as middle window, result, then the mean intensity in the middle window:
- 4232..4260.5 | 0.06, 224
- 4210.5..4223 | 0.12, 218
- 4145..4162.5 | 0.15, 224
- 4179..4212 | 0.14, 218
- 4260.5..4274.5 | 0.08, 215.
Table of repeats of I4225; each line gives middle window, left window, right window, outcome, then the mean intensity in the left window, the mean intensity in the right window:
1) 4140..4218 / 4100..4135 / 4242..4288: 6.61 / 262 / 220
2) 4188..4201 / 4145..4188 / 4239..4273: 0.62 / 229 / 220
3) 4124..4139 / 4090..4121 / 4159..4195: 0.90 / 273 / 230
